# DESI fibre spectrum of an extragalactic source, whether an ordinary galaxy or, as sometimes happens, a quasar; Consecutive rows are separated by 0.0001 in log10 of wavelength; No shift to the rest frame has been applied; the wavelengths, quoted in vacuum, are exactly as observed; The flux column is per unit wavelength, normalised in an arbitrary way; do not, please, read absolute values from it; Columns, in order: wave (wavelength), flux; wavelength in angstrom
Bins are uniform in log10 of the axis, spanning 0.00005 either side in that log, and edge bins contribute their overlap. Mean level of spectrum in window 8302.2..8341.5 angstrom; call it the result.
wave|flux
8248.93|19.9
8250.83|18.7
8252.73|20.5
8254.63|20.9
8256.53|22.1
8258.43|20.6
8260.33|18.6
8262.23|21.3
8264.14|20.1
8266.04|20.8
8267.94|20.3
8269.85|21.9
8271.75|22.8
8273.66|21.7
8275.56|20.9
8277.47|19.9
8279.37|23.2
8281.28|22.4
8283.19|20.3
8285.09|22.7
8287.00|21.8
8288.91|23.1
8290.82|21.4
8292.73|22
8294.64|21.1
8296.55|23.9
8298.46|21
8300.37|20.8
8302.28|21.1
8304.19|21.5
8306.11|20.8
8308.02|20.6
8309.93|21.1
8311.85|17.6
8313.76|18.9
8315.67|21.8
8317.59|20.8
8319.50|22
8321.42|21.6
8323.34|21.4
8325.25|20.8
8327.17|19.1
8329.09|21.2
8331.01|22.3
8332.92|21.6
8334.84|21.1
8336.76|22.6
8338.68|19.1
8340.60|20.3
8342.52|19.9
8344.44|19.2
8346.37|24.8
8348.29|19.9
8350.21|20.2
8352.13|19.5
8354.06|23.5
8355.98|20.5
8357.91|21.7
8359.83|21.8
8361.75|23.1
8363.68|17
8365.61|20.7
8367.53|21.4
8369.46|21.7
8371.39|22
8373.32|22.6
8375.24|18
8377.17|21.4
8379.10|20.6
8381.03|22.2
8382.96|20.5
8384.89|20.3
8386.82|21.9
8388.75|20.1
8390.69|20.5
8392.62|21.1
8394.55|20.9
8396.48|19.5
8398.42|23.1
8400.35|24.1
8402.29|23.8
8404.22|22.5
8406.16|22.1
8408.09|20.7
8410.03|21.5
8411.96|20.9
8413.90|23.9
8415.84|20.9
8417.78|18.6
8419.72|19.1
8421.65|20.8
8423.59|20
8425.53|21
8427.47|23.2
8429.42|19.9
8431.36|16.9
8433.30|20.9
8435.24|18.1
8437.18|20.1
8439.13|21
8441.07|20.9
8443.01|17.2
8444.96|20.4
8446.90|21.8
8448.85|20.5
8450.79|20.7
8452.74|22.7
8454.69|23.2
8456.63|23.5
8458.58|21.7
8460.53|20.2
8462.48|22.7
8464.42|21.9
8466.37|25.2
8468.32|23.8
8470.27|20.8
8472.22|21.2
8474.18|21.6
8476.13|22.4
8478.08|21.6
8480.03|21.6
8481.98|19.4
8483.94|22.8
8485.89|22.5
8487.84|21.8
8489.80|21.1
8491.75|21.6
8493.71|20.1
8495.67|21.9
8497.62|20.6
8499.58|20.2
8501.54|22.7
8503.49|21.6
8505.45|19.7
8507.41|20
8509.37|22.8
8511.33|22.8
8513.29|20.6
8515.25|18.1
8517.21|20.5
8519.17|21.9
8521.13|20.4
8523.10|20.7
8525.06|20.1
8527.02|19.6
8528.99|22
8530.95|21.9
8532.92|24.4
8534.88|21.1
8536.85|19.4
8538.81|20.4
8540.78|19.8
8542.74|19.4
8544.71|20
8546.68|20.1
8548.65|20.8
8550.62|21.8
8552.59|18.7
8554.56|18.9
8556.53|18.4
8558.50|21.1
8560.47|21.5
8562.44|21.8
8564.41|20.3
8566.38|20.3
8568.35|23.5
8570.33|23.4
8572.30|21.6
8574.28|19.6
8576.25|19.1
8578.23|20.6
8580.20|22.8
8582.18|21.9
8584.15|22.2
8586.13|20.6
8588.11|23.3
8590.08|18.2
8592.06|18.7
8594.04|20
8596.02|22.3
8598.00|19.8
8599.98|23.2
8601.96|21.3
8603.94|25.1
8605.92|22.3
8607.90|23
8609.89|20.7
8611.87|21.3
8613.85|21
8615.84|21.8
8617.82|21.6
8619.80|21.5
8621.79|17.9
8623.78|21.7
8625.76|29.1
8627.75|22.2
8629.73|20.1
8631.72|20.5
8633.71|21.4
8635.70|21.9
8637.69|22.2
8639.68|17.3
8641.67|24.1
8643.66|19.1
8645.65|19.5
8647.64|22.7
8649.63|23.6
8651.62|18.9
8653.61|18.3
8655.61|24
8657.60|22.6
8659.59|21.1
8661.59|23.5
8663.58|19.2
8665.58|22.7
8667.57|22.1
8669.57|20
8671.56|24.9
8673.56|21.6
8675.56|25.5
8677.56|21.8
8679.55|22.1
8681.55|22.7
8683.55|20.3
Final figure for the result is 20.8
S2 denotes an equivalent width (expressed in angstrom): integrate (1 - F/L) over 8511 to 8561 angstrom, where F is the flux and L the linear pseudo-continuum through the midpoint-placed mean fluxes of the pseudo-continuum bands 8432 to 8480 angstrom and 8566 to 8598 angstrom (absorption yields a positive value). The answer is 1.6 angstrom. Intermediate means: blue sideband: 21.4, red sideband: 21.1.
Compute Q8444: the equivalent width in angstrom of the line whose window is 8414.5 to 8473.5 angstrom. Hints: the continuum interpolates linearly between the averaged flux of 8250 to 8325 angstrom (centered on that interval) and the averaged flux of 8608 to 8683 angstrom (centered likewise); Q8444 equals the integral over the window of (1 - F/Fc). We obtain 1.1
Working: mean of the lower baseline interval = 21.1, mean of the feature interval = 21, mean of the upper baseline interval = 21.7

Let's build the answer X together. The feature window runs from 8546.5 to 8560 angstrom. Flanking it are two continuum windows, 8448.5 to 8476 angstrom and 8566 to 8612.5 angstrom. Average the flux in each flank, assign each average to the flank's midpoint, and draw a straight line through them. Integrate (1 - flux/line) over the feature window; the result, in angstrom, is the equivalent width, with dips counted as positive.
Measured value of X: 1.0 angstrom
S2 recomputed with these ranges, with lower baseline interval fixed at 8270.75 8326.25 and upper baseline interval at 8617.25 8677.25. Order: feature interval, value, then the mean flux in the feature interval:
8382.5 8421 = 0.3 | 21.3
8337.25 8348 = 0.3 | 20.7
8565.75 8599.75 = 0.8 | 21.1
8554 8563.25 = 0.5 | 20.4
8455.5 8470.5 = -0.7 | 22.6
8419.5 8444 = 1.7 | 20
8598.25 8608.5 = -0.5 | 22.8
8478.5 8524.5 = 1.0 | 21.1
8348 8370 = 0.5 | 20.9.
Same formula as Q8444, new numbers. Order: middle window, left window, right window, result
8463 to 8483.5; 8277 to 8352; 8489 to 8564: -1.12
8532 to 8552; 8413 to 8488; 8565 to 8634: 0.68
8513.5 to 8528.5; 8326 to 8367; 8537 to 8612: 0.50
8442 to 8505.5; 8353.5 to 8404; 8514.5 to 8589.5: -1.54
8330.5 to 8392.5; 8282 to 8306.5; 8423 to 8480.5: 1.43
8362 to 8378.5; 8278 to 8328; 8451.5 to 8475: 0.77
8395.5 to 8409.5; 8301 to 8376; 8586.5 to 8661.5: -0.80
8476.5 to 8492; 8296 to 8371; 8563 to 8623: -0.31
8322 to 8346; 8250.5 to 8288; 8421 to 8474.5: 0.33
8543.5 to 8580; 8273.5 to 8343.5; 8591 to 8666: 1.27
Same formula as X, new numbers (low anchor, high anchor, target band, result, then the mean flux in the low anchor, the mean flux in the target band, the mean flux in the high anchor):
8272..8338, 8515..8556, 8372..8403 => -0.4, 21.3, 21.3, 20.5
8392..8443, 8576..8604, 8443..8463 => -0.5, 20.9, 21.5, 21.2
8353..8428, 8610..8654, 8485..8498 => -0.1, 21.2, 21.4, 21.3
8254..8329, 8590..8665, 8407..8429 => 0.3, 21.1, 20.9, 21.4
